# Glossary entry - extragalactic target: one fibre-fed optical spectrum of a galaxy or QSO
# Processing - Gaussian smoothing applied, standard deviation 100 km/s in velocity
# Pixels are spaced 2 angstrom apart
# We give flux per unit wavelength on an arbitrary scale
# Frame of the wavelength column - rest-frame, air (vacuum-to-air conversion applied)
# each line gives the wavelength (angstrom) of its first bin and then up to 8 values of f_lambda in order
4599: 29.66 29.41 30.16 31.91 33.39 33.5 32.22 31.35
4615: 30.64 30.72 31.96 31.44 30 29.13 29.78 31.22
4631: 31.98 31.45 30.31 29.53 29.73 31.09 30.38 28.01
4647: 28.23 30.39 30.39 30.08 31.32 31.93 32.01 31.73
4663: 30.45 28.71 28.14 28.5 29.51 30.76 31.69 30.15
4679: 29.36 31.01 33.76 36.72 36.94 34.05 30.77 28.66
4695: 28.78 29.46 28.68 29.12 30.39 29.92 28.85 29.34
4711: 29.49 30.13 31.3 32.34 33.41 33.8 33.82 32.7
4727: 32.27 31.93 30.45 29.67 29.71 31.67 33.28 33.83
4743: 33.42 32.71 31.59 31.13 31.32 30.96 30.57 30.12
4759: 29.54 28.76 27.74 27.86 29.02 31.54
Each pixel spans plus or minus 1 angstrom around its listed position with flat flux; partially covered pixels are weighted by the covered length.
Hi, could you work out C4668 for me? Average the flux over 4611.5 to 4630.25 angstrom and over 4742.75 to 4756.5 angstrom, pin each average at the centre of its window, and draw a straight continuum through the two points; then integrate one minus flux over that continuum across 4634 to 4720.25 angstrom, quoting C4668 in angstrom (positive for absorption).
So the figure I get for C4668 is 1.35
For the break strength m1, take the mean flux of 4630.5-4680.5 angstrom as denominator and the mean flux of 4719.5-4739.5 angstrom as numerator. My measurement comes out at 1.06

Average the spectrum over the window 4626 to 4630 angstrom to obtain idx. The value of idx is 30.5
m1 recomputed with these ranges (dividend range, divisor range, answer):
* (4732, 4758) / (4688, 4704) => 1.05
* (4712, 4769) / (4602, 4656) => 1.02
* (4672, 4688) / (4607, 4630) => 1.04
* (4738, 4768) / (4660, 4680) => 1.03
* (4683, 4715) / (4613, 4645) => 1.01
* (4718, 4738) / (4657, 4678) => 1.06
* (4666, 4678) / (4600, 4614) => 0.94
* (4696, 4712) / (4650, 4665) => 0.95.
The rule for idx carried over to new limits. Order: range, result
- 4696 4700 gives 29.1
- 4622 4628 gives 29.6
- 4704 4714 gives 29.5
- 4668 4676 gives 30.1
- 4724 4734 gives 31.4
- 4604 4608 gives 32.6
